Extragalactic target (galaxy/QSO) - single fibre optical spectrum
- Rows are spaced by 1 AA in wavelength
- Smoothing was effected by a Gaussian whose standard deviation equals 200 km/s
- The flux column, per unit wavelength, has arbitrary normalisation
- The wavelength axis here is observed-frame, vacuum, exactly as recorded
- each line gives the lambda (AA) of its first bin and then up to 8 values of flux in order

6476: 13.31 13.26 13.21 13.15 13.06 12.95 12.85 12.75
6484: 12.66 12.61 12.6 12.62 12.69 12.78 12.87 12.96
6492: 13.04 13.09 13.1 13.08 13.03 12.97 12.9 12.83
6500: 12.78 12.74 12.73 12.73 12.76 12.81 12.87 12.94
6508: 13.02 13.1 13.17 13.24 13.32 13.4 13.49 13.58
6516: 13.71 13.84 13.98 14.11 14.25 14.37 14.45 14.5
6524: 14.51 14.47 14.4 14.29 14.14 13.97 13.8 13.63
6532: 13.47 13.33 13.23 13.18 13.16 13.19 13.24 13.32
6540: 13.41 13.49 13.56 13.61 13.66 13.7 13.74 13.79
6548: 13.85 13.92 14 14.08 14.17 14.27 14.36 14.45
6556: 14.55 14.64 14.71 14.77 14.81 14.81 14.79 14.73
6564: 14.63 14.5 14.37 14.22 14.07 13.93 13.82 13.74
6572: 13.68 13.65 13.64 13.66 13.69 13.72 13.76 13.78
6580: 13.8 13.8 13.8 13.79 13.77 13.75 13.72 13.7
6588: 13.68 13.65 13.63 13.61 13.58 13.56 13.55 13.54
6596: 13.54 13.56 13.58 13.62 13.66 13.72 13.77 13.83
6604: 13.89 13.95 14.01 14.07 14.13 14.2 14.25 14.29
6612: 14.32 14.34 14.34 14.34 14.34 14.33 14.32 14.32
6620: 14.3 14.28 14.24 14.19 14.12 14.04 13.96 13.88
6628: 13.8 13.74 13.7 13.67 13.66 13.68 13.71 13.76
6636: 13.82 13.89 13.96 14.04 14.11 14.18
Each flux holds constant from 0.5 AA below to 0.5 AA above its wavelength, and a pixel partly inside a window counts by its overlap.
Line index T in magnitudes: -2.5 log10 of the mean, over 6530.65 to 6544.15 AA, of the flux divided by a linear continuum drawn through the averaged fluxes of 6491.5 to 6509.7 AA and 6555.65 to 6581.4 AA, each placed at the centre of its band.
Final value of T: 0.02 mag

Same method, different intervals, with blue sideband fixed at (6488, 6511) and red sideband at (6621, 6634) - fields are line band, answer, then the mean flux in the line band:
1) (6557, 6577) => -0.062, 14.2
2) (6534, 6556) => -0.037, 13.7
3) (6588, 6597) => 0.004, 13.6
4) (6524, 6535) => -0.058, 13.9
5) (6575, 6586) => -0.017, 13.8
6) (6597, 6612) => -0.016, 13.9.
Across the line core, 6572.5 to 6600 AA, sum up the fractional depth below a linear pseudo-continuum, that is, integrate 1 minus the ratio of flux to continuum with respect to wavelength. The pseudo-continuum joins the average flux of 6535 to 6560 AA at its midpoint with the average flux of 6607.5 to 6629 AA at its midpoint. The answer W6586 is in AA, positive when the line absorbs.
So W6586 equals 0.8 AA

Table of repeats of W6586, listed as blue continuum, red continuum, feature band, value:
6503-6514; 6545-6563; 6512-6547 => -0.32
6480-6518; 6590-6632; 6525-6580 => -2.01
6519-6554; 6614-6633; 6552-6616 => -0.20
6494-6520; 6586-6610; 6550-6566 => -1.22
